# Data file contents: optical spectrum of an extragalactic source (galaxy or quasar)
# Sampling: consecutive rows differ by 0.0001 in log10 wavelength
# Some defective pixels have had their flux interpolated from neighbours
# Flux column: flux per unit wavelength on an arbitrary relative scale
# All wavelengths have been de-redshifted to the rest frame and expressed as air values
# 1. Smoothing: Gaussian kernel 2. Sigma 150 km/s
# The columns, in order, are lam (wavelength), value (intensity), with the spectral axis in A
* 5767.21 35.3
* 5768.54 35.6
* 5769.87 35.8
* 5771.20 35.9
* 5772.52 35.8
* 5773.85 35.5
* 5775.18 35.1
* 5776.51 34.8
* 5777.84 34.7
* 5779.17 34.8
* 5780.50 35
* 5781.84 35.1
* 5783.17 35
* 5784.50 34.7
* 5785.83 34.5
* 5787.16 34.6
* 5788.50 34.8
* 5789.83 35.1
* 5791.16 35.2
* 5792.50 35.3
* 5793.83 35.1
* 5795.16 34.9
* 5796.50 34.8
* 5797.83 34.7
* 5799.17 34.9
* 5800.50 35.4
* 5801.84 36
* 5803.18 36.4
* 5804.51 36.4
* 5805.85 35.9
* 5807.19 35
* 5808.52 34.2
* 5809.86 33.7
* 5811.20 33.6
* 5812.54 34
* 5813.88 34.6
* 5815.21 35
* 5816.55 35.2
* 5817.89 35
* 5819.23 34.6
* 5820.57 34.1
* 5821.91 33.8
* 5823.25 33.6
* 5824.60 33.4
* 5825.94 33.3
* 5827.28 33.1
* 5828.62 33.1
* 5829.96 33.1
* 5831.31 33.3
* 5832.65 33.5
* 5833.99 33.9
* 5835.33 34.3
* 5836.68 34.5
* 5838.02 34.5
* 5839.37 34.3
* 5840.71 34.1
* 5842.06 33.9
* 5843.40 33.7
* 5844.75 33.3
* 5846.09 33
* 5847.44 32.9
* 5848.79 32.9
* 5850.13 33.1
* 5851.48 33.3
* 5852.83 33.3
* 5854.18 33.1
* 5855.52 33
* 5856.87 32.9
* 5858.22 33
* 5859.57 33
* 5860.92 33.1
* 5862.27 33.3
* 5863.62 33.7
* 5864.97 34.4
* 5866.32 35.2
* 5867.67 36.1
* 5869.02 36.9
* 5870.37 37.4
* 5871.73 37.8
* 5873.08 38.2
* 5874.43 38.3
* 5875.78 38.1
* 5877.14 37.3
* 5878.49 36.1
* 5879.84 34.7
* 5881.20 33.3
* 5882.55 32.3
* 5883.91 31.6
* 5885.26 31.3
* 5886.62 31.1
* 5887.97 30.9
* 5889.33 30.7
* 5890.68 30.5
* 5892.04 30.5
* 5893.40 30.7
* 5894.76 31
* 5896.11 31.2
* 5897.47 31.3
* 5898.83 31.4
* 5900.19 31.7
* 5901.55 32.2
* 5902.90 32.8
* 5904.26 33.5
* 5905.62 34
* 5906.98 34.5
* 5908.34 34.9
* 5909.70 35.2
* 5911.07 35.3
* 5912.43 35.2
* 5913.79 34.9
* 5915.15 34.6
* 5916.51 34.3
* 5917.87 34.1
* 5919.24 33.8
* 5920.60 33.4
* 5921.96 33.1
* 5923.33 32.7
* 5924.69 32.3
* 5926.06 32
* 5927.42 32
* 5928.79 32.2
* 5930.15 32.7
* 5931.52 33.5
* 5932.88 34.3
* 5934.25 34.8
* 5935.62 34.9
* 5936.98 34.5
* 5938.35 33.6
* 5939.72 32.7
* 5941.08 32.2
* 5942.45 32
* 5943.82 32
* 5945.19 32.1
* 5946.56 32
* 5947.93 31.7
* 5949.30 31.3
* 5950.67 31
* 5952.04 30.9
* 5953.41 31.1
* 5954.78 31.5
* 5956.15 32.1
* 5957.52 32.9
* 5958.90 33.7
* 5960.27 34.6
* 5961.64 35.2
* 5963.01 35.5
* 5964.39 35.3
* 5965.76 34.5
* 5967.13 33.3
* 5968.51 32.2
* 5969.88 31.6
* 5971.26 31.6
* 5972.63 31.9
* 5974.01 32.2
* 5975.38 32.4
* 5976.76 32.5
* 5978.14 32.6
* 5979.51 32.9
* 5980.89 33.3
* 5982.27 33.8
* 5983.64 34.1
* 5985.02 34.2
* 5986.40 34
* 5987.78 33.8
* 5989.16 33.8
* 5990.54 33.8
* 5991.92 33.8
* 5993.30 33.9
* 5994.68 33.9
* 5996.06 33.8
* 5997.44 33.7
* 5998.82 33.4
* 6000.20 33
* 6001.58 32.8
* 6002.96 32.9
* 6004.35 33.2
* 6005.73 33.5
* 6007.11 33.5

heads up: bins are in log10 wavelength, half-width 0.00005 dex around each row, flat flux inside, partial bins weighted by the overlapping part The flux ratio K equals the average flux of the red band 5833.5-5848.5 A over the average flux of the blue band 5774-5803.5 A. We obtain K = 0.97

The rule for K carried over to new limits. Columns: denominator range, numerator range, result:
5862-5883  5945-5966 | 0.91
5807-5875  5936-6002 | 0.97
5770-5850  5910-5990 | 0.96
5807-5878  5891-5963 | 0.96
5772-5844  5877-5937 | 0.96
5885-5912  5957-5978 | 1.03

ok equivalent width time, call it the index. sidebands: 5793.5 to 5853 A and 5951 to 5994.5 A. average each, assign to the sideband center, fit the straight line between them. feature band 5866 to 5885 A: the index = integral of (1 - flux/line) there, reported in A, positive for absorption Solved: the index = -1.1 A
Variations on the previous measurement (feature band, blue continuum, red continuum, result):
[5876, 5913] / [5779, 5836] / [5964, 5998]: 1.18 A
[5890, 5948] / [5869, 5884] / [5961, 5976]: 2.97 A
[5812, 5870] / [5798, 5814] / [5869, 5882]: 3.26 A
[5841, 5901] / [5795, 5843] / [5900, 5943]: 0.83 A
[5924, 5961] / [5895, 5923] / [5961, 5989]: 0.90 A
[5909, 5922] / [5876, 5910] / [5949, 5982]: -0.71 A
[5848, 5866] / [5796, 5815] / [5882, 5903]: -0.27 A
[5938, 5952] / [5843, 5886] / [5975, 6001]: 0.76 A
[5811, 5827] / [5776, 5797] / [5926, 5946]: 0.15 A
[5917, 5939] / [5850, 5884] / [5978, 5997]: 0.56 A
